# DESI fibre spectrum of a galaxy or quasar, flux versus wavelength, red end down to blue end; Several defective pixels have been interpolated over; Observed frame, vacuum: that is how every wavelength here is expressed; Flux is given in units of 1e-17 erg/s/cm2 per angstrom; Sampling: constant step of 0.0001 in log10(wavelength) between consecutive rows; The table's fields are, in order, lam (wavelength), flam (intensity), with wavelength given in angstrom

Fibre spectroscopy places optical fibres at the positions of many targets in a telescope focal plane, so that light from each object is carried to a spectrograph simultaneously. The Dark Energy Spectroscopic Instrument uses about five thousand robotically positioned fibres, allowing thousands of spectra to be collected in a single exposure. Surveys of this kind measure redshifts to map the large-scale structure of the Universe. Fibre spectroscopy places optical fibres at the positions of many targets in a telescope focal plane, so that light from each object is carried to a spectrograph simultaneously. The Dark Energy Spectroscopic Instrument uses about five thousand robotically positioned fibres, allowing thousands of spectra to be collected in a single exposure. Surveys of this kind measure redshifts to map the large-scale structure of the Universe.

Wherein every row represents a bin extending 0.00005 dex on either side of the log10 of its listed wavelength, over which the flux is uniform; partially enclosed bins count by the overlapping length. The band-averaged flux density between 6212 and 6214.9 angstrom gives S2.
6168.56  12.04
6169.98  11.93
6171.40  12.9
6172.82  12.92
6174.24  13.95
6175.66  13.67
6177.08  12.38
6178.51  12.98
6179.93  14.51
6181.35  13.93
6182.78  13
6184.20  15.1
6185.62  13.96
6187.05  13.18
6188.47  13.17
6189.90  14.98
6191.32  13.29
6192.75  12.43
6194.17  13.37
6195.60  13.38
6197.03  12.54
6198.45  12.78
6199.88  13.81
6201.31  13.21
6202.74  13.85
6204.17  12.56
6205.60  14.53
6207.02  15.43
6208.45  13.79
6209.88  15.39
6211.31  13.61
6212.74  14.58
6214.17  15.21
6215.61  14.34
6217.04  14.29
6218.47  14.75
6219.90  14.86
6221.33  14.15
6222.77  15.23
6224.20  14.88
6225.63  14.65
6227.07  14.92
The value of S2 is 14.8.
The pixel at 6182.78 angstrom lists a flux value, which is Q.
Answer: 13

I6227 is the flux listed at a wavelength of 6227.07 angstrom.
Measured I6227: 14.92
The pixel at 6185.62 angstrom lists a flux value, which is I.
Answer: 13.96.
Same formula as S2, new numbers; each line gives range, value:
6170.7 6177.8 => 13.2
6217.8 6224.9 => 14.8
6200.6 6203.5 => 13.5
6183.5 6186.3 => 14.6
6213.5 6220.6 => 14.7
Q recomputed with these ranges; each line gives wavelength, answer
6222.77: 15.23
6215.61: 14.34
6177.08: 12.38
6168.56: 12.04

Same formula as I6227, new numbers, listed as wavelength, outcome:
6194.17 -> 13.37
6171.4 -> 12.9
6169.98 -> 11.93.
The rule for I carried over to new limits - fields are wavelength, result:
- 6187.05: 13.18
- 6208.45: 13.79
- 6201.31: 13.21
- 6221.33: 14.15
